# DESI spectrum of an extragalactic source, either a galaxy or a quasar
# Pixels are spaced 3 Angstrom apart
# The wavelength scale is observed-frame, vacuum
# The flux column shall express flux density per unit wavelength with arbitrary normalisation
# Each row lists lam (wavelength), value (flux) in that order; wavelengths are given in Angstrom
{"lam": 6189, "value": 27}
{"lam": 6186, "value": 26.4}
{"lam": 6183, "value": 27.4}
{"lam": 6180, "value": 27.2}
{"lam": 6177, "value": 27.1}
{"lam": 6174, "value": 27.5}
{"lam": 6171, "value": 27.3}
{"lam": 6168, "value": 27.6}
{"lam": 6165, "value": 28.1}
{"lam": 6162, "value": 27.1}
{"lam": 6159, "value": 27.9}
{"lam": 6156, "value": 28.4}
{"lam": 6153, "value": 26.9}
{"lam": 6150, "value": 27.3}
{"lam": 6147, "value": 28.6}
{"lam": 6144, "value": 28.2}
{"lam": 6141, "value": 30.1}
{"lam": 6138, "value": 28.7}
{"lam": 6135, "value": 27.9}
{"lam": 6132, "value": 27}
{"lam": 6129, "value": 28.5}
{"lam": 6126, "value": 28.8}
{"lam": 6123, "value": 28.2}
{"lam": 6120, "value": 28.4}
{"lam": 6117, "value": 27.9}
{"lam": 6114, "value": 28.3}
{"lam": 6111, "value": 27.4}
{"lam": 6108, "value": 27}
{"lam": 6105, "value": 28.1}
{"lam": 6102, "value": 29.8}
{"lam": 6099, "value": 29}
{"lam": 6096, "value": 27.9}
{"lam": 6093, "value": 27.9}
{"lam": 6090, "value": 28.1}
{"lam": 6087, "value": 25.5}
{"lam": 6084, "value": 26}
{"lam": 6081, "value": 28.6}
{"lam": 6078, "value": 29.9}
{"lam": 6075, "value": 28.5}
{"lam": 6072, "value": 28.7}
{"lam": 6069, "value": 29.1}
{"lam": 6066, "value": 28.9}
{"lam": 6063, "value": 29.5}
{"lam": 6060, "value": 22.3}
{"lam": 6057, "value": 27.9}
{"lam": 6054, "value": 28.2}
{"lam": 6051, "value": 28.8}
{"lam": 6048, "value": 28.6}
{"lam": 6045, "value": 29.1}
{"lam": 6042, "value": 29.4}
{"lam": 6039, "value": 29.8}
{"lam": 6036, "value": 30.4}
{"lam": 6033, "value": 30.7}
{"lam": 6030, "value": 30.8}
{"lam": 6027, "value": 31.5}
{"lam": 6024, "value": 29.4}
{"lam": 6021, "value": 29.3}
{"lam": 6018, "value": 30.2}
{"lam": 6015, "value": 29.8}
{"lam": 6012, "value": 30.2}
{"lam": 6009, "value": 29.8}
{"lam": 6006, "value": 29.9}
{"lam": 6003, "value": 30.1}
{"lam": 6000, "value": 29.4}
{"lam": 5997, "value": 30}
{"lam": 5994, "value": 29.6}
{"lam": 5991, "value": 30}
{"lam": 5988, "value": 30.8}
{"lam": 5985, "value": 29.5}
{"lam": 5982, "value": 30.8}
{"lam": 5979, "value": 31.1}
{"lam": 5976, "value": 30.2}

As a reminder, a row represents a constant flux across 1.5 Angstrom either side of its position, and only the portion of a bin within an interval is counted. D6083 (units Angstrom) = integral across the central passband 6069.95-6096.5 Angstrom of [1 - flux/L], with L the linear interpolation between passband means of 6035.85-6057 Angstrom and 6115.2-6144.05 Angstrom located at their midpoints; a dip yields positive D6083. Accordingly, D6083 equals 0.7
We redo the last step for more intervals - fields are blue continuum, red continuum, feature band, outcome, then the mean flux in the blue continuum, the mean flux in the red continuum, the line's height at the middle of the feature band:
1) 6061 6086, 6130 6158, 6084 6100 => 0.5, 28.5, 28.1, 28.4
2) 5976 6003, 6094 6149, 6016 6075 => 0.6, 30.2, 28.3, 29.4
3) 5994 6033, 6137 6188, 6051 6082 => 1.1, 30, 27.7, 29.2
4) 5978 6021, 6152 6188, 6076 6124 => 0.8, 30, 27.4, 28.5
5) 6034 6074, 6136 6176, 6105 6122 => 0.2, 28.5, 28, 28.2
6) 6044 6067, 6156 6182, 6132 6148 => -0.5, 27.9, 27.5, 27.6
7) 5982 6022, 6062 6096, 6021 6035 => -0.5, 29.9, 28.2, 29.4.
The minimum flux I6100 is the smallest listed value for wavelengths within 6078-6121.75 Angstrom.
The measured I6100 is 25.5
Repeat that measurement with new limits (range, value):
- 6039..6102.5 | 22.3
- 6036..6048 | 28.6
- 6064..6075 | 28.5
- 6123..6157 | 26.9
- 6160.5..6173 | 27.1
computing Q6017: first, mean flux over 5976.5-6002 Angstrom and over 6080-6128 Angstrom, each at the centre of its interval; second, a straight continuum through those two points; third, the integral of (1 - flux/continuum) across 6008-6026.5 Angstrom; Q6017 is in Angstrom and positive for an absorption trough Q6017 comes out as -0.17 Angstrom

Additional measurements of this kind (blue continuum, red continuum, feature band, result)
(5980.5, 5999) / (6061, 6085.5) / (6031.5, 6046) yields -0.4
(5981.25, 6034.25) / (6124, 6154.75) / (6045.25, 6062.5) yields 1.2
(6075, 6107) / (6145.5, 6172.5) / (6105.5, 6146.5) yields -0.5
